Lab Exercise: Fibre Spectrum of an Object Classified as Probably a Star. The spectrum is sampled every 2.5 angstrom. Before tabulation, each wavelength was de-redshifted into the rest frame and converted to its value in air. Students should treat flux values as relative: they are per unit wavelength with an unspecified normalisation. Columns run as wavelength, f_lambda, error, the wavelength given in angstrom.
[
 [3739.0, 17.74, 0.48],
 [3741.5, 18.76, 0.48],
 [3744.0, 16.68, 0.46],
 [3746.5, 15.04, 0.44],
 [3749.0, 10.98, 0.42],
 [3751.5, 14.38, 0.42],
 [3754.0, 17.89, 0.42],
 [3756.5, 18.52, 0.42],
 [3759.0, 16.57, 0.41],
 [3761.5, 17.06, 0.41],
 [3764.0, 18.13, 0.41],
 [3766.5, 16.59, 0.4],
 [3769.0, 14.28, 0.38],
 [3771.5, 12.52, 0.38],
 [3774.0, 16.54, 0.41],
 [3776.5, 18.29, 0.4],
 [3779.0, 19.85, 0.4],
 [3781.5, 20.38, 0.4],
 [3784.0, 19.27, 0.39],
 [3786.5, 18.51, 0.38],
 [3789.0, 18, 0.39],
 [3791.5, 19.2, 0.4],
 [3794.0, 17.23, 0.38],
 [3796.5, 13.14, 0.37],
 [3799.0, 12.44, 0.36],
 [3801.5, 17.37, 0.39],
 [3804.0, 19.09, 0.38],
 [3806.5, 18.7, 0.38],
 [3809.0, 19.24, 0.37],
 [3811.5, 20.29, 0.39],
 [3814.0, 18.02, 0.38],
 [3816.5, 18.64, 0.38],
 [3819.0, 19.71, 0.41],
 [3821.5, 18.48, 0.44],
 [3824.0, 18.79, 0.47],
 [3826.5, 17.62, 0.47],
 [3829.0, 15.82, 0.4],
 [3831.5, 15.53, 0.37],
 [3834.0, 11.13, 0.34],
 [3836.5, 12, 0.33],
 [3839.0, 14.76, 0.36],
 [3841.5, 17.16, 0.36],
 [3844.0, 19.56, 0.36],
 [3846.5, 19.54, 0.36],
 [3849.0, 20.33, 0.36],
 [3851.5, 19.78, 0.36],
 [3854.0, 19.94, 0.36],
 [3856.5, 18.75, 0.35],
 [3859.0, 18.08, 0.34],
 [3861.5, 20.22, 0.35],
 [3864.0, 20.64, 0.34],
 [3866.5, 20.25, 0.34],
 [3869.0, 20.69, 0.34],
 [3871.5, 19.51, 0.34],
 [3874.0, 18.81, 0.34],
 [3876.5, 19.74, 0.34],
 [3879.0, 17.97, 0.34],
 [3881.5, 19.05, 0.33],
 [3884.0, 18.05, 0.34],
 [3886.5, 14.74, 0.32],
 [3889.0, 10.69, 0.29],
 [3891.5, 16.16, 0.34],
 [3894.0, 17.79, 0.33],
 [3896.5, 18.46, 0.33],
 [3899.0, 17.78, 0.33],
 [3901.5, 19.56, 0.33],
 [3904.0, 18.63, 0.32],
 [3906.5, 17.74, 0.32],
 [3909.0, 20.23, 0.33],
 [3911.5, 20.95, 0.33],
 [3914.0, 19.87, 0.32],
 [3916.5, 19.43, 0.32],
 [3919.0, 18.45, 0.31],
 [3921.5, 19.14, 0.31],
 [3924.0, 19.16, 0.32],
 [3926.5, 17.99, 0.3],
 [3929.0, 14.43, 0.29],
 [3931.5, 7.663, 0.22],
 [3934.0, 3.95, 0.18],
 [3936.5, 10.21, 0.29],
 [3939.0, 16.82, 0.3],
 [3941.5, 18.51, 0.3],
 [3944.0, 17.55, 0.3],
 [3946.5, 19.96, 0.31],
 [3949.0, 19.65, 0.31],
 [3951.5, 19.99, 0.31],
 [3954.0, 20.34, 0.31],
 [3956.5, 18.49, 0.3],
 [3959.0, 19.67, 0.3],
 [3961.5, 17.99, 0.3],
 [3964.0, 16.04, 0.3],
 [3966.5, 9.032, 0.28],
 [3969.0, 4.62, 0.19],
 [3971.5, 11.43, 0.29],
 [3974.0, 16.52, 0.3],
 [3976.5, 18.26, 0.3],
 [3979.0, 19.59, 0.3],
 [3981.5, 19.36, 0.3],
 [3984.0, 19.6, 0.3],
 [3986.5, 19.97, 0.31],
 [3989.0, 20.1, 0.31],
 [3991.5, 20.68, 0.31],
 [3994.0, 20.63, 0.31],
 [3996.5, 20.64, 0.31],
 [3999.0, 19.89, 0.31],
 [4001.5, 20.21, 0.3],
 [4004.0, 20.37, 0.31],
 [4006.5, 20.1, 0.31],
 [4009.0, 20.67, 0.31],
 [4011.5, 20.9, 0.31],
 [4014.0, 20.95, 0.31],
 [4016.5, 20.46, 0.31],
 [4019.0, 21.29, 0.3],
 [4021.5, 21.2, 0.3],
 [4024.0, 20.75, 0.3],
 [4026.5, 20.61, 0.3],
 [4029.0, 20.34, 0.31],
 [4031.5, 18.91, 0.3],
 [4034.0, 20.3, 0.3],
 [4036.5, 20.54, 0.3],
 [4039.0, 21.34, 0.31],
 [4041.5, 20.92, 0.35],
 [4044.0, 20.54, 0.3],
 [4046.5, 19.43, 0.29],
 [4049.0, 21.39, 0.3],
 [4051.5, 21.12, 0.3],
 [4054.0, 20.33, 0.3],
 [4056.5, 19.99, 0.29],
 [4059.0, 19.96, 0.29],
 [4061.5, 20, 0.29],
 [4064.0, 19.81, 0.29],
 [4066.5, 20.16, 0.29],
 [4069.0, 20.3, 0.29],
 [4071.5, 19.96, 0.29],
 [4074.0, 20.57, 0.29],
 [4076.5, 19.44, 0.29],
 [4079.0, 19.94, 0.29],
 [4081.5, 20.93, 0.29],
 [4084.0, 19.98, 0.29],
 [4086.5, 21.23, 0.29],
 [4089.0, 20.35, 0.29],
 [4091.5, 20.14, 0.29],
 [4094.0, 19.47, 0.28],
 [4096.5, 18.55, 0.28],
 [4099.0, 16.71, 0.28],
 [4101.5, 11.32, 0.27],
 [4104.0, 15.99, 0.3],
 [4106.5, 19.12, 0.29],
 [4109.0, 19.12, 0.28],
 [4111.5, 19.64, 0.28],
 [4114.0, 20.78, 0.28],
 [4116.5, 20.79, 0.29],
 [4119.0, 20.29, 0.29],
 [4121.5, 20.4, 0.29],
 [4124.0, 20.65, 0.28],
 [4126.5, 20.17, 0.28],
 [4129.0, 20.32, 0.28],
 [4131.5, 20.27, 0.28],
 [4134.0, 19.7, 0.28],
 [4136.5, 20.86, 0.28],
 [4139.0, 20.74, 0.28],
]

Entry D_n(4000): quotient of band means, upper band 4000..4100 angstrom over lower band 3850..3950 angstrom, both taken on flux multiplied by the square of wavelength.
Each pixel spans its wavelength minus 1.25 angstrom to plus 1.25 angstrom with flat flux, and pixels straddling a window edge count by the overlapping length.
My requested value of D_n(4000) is 1.24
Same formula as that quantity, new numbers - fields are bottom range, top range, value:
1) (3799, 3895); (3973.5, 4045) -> 1.23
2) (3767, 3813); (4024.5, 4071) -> 1.33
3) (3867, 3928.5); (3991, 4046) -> 1.19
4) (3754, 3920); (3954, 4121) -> 1.19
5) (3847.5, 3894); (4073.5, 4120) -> 1.16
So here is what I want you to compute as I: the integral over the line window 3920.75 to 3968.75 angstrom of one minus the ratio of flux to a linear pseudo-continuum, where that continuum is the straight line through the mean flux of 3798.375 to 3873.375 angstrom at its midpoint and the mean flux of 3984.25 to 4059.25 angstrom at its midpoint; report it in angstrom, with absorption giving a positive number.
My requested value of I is 9.0 angstrom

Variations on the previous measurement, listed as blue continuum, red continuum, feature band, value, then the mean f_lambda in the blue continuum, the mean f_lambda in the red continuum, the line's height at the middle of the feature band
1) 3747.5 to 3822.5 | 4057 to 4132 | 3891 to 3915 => -0.8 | 17.3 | 19.5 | 18.2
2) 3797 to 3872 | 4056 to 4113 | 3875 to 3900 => 1.7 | 18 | 19.2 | 18.3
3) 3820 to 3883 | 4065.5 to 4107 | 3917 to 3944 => 5.2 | 18.2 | 19.1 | 18.5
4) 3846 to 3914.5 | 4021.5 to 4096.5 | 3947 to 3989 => 5.2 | 18.7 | 20.3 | 19.5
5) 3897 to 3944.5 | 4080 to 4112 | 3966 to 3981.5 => 3.0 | 16.8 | 18.6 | 17.3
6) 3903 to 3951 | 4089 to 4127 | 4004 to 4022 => -2.9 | 16.9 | 18.9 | 17.8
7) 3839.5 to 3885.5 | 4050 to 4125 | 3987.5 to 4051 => -3.5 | 19.2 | 19.6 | 19.5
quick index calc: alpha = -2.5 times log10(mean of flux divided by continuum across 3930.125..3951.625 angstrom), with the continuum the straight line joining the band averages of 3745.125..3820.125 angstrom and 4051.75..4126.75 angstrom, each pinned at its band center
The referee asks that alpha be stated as 0.25 mag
